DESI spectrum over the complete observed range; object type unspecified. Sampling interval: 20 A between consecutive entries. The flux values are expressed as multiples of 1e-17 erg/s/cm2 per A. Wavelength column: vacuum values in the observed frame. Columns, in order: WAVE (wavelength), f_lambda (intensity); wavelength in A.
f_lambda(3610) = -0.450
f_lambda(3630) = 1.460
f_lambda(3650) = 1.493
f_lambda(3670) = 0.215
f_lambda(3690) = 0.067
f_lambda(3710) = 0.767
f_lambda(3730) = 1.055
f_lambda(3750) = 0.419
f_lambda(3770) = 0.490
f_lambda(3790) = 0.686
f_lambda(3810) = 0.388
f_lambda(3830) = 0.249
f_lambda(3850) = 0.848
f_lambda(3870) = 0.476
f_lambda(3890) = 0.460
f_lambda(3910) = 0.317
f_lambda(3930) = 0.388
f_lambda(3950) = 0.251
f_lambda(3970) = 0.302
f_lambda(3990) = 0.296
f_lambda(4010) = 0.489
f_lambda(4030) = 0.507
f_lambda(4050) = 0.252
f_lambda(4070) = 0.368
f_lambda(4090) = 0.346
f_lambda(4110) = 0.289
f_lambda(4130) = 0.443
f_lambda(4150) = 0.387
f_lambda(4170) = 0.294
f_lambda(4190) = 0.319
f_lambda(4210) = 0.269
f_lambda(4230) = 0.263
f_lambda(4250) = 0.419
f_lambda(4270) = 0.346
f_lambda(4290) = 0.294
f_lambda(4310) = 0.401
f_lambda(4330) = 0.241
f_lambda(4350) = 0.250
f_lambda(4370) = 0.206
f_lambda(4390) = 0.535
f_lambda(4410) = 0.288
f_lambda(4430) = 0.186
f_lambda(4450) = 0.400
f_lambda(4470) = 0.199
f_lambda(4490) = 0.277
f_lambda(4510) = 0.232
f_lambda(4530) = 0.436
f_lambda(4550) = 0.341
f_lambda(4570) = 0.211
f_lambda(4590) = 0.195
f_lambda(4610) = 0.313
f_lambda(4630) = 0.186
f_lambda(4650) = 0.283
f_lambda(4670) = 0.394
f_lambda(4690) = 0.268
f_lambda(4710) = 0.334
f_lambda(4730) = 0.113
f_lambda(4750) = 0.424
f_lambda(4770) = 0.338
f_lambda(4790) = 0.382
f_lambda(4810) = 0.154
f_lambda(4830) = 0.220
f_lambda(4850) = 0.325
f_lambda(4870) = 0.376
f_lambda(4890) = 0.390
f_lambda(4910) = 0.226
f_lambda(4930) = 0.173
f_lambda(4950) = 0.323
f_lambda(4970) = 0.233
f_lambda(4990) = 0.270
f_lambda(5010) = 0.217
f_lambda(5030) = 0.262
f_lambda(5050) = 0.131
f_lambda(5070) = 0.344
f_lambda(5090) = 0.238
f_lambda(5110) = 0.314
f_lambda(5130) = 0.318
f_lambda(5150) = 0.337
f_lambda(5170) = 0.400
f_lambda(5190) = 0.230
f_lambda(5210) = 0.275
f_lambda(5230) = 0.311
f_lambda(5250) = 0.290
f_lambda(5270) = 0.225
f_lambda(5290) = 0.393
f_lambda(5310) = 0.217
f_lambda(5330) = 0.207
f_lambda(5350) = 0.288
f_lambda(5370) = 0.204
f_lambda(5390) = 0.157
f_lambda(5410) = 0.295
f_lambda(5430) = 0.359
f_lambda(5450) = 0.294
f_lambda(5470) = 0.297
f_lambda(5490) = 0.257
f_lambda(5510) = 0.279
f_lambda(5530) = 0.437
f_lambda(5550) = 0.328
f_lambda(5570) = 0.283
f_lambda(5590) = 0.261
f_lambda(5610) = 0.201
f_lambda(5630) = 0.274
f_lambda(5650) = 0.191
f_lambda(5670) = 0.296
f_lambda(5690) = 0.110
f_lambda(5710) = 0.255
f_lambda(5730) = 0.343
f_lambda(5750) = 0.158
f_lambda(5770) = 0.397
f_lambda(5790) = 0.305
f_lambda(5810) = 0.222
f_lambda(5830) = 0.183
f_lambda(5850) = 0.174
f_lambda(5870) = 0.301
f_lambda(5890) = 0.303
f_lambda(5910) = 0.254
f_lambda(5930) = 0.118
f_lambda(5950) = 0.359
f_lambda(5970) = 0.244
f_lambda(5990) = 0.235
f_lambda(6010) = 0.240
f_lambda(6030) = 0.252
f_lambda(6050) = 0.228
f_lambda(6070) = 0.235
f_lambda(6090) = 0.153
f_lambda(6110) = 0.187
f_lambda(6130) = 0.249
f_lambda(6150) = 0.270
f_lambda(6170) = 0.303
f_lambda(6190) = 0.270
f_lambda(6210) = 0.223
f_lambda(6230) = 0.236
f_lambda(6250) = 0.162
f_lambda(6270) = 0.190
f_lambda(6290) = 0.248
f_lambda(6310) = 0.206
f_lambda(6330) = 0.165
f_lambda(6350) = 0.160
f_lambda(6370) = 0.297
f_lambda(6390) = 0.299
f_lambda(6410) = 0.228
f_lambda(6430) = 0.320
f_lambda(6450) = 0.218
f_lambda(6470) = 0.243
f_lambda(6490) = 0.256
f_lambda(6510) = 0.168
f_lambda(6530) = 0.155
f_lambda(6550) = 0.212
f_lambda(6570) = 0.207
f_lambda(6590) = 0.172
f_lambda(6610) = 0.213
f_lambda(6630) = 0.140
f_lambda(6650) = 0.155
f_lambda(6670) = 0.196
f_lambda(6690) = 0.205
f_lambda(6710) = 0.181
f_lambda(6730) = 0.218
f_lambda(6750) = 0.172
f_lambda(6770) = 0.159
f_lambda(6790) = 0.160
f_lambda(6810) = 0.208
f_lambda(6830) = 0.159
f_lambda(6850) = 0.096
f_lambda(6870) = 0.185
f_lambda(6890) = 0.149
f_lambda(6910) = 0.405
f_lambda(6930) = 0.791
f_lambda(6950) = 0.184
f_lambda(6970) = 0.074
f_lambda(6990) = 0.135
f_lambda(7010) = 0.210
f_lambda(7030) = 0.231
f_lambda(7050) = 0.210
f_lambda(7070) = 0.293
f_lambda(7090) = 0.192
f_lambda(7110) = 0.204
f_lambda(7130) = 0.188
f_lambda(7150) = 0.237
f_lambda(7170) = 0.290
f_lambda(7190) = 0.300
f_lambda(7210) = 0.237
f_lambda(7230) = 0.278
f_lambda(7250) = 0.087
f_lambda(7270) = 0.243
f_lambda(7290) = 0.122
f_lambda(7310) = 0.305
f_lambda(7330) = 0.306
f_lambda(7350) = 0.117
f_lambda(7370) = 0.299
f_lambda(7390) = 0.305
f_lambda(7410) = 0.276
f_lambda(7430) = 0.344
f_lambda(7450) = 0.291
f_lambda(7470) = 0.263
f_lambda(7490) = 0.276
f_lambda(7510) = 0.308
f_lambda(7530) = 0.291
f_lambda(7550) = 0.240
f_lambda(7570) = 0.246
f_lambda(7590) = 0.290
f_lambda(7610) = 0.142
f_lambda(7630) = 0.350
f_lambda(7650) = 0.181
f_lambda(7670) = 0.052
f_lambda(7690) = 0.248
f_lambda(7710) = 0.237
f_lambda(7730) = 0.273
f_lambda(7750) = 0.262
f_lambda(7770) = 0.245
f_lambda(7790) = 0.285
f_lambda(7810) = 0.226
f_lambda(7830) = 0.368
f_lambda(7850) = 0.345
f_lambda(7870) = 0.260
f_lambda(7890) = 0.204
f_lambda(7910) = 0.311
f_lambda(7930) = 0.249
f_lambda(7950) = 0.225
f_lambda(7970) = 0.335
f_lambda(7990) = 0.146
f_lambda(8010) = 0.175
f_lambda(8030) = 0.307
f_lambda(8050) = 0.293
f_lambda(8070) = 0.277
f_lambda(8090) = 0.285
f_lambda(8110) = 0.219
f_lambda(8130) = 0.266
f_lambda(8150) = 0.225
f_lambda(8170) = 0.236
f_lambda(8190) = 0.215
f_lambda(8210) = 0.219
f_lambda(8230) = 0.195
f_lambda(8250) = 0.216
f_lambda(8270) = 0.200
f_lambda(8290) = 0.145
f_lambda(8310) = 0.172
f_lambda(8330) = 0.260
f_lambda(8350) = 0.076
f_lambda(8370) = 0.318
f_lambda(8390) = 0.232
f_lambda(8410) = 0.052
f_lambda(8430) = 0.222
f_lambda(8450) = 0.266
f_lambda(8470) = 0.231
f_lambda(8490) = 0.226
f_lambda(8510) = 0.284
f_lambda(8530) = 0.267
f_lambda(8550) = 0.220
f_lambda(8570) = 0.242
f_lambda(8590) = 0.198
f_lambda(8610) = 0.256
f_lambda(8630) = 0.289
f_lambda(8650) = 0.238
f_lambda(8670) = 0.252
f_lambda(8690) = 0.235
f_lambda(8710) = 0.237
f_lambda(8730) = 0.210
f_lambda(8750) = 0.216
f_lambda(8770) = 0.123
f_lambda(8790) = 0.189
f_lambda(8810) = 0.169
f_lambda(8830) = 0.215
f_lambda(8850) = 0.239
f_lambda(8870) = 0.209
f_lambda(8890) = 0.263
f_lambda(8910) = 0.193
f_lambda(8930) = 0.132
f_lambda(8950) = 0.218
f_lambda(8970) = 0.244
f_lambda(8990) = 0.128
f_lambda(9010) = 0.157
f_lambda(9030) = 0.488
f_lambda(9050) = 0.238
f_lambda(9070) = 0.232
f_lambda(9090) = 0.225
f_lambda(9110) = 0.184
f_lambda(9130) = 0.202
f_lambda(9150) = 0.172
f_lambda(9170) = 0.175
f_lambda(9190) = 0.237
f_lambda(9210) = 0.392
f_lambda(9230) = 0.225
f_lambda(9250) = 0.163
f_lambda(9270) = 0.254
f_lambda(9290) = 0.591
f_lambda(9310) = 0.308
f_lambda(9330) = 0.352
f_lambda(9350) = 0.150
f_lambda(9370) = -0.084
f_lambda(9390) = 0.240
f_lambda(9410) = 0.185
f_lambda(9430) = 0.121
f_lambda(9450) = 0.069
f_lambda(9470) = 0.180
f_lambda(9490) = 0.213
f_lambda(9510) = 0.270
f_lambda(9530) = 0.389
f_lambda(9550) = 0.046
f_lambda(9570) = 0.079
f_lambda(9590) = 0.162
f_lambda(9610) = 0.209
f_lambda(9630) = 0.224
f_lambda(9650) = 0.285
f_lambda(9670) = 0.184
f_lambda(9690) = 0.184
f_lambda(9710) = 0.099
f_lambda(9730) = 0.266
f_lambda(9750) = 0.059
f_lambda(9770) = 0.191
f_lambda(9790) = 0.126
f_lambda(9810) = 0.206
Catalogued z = 0.856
